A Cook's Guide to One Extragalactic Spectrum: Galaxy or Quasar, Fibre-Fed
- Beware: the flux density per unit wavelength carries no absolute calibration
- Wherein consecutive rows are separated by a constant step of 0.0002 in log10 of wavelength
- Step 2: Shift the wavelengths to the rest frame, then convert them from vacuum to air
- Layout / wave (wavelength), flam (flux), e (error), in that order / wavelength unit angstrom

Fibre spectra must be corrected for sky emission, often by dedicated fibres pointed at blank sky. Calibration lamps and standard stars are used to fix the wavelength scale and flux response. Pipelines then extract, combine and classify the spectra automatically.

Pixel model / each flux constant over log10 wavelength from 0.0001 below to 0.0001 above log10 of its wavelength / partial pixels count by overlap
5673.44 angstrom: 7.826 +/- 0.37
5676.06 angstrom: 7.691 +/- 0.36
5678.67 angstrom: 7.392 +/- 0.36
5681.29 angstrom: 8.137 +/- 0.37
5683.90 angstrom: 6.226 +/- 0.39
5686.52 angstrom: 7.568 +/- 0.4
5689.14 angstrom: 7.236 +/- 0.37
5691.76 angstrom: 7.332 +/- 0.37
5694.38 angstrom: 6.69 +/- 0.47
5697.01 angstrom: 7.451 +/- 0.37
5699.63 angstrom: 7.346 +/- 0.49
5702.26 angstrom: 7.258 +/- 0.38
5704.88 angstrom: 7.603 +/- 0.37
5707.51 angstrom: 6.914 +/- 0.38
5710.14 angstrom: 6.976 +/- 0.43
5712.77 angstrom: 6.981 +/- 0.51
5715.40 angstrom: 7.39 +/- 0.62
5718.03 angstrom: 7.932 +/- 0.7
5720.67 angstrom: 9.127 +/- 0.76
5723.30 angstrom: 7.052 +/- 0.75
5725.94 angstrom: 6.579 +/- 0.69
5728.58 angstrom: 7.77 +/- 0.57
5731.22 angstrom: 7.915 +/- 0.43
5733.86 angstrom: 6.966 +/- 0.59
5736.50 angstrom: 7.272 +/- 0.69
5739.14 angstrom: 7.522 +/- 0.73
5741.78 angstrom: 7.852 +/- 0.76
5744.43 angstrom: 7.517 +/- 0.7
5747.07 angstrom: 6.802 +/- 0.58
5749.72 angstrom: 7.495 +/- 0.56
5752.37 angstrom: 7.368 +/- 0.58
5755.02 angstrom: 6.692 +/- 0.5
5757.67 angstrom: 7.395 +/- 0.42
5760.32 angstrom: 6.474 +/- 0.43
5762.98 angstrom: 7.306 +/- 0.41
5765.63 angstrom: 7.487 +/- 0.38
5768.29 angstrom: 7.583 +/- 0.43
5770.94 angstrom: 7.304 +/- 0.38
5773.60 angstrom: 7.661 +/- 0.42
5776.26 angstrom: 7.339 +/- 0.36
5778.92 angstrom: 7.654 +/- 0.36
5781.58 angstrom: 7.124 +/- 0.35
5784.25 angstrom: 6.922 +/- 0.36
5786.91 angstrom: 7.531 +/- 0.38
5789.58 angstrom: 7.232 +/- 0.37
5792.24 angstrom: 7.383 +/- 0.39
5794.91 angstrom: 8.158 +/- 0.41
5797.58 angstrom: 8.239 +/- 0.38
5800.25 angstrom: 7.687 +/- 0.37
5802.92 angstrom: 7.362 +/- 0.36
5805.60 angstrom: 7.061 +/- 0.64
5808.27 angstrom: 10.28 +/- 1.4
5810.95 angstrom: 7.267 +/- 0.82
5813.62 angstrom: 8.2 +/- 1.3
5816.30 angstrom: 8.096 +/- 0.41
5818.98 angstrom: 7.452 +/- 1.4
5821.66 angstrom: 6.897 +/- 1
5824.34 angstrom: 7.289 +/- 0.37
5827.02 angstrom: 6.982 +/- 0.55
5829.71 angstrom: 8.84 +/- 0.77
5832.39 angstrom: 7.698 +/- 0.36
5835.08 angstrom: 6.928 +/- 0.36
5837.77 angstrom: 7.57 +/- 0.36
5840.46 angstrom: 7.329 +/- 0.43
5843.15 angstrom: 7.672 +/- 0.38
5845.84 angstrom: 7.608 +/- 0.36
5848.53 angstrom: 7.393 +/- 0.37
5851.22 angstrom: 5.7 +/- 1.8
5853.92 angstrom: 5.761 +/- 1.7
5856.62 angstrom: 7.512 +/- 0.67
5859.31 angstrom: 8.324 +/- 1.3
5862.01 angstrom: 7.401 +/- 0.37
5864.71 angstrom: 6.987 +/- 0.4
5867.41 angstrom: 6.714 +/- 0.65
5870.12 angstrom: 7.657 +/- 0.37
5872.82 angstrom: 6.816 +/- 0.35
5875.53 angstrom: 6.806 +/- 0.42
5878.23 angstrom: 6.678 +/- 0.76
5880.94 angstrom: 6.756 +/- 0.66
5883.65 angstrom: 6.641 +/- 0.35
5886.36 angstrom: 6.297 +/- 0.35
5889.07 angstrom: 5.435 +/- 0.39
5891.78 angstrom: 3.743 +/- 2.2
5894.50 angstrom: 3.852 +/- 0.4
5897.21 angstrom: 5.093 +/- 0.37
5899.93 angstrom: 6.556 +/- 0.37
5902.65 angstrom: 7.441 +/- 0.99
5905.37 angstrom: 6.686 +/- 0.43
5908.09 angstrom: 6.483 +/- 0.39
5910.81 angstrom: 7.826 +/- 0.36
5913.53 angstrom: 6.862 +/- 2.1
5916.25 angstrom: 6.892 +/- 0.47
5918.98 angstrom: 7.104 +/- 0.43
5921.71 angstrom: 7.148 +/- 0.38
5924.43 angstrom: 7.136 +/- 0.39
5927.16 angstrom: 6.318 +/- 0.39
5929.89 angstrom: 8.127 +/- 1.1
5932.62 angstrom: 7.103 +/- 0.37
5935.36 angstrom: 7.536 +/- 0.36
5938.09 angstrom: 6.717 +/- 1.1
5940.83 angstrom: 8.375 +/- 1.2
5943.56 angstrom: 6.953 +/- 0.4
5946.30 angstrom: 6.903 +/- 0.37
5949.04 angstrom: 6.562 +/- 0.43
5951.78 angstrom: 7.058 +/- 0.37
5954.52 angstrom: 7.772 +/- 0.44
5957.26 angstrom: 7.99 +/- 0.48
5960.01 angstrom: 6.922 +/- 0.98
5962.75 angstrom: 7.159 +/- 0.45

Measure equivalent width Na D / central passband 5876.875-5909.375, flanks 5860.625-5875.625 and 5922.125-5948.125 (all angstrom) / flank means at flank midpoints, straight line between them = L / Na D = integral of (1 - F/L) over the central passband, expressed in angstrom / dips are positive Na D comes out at 5.3 angstrom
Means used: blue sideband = 7.08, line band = 5.97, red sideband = 7.23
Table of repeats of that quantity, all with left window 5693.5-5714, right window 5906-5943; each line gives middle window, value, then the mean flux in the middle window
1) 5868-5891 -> 2.0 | 6.57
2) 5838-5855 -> 0.5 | 6.97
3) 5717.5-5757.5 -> -1.6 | 7.44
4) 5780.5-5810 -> -2.3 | 7.72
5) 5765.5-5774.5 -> -0.4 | 7.51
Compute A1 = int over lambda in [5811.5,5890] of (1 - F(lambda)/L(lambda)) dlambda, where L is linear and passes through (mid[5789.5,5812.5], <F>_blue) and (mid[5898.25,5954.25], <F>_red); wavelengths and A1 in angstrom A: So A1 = 4.3 angstrom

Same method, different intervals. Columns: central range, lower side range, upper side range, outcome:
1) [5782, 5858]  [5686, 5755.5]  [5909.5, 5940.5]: -2.23 angstrom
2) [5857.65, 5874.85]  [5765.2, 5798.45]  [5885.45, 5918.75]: -2.00 angstrom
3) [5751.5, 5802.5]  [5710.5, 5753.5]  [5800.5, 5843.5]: 1.18 angstrom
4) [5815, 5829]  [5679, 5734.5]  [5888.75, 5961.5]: -0.70 angstrom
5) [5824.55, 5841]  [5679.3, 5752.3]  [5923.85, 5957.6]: -0.54 angstrom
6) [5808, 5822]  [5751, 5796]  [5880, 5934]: -1.74 angstrom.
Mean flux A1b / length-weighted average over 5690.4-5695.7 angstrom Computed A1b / 7.01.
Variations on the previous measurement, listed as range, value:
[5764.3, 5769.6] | 7.54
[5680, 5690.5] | 7.29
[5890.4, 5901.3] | 4.81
